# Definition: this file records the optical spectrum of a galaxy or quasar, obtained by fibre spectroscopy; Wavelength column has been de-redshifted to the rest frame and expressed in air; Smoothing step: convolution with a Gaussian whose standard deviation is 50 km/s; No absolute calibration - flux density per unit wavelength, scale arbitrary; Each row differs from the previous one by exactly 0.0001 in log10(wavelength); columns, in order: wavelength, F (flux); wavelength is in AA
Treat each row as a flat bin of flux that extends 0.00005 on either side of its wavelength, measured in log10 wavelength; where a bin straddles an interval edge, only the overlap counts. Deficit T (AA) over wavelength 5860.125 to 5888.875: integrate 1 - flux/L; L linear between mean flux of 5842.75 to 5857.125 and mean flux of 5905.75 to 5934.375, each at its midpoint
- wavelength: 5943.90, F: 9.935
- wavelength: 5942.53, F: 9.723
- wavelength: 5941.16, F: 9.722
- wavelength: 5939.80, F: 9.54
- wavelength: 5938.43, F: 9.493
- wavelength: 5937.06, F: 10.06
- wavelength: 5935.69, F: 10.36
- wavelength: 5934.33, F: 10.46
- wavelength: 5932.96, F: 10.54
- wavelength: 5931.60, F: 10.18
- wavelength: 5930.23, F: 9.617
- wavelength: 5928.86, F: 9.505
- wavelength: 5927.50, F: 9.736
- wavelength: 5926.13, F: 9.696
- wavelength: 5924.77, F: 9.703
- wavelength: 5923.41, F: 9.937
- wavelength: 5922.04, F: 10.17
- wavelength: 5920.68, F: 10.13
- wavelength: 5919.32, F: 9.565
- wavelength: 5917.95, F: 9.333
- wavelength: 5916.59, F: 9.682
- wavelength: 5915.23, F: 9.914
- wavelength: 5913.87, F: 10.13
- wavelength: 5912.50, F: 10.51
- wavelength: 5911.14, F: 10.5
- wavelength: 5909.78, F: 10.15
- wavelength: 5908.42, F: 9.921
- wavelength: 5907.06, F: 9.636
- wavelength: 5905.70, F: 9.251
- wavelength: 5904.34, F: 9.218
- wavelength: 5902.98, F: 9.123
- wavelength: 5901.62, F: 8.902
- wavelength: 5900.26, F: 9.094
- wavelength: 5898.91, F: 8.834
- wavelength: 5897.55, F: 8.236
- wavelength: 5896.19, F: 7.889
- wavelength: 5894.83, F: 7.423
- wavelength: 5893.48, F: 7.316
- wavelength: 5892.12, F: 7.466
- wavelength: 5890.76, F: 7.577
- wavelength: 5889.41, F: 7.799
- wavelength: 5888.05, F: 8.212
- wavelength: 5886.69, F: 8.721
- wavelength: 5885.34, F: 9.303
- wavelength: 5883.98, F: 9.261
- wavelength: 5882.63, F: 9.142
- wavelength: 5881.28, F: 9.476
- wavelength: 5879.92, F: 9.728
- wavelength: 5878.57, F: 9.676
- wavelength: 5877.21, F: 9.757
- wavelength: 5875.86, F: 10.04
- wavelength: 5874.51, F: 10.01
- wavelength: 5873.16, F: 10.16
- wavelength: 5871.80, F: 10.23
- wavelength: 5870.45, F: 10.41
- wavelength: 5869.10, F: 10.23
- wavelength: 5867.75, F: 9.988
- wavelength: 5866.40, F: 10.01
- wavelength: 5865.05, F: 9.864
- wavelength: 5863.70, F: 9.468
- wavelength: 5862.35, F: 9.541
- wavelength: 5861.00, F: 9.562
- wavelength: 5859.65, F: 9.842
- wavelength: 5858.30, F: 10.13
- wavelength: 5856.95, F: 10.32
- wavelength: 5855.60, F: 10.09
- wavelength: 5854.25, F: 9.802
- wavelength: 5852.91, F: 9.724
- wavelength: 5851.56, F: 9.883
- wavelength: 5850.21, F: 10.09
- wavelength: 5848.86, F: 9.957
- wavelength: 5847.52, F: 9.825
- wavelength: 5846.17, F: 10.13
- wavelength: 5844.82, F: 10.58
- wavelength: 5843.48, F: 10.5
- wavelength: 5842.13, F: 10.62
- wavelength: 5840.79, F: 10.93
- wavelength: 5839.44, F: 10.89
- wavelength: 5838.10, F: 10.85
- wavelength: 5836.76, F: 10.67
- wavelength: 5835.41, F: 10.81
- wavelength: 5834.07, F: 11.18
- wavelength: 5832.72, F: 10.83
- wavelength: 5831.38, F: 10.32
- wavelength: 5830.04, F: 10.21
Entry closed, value 1.1 AA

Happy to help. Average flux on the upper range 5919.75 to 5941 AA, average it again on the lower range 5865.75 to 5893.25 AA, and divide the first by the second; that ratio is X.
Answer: 1.07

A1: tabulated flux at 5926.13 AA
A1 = 9.696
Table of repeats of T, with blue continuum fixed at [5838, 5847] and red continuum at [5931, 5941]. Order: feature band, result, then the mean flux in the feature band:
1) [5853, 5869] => 1.0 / 9.88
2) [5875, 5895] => 3.1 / 8.77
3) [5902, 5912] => 0.6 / 9.68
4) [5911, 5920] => 0.2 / 9.91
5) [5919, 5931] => 0.4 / 9.79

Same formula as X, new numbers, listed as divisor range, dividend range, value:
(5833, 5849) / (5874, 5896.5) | 0.83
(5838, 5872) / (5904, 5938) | 0.98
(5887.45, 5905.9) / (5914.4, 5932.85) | 1.18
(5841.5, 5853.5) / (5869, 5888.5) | 0.95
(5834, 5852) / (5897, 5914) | 0.91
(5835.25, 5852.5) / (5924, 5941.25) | 0.95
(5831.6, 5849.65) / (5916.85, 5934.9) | 0.93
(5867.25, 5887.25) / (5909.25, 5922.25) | 1.03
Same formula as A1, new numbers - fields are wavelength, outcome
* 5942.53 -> 9.723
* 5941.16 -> 9.722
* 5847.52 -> 9.825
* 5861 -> 9.562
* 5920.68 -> 10.13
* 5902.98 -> 9.123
